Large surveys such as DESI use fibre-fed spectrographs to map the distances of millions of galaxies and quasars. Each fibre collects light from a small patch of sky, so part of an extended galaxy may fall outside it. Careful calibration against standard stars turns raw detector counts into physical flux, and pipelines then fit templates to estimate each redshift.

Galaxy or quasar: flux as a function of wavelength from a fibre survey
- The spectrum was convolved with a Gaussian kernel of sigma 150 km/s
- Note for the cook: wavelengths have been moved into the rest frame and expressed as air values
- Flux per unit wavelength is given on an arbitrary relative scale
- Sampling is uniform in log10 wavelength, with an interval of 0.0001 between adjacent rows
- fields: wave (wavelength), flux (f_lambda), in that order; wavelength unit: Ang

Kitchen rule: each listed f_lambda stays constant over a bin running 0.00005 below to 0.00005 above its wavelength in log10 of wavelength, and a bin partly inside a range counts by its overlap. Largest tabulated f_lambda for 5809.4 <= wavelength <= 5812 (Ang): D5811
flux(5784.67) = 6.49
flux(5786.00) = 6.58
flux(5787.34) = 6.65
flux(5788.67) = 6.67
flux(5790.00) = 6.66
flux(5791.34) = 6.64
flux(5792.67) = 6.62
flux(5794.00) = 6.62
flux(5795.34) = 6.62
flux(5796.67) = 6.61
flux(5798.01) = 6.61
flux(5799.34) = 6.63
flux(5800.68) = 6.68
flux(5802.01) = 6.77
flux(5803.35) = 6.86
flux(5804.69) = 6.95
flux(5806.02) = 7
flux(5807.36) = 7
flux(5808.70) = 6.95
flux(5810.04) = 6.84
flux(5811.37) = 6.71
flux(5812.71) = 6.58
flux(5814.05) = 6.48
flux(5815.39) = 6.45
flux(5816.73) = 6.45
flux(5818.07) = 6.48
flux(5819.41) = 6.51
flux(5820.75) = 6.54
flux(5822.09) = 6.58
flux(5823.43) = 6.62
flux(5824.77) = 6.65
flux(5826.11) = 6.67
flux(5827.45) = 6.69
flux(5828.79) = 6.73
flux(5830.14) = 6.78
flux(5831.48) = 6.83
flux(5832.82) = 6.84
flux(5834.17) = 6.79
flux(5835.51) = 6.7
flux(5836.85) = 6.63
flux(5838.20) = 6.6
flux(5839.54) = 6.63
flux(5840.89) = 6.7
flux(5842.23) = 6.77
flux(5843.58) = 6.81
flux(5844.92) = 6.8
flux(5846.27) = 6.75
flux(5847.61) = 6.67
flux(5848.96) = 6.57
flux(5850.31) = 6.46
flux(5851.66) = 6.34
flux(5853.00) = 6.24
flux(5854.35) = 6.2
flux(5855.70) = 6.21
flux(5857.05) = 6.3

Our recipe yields 6.84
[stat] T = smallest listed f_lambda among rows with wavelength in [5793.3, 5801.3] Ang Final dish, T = 6.61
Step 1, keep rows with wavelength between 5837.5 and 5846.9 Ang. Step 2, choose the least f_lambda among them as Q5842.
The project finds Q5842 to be 6.6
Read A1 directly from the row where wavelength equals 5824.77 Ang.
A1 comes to 6.65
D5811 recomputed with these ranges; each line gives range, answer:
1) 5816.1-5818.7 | 6.48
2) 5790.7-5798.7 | 6.64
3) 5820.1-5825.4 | 6.65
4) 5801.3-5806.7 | 7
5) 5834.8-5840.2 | 6.7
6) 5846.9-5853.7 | 6.67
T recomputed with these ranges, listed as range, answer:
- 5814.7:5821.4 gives 6.45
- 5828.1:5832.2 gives 6.73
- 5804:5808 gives 6.95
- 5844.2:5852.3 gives 6.34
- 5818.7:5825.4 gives 6.51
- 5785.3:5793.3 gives 6.58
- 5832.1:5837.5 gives 6.63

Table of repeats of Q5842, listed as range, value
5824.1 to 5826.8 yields 6.65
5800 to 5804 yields 6.68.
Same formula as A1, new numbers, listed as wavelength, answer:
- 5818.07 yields 6.48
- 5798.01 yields 6.61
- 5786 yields 6.58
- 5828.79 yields 6.73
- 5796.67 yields 6.61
